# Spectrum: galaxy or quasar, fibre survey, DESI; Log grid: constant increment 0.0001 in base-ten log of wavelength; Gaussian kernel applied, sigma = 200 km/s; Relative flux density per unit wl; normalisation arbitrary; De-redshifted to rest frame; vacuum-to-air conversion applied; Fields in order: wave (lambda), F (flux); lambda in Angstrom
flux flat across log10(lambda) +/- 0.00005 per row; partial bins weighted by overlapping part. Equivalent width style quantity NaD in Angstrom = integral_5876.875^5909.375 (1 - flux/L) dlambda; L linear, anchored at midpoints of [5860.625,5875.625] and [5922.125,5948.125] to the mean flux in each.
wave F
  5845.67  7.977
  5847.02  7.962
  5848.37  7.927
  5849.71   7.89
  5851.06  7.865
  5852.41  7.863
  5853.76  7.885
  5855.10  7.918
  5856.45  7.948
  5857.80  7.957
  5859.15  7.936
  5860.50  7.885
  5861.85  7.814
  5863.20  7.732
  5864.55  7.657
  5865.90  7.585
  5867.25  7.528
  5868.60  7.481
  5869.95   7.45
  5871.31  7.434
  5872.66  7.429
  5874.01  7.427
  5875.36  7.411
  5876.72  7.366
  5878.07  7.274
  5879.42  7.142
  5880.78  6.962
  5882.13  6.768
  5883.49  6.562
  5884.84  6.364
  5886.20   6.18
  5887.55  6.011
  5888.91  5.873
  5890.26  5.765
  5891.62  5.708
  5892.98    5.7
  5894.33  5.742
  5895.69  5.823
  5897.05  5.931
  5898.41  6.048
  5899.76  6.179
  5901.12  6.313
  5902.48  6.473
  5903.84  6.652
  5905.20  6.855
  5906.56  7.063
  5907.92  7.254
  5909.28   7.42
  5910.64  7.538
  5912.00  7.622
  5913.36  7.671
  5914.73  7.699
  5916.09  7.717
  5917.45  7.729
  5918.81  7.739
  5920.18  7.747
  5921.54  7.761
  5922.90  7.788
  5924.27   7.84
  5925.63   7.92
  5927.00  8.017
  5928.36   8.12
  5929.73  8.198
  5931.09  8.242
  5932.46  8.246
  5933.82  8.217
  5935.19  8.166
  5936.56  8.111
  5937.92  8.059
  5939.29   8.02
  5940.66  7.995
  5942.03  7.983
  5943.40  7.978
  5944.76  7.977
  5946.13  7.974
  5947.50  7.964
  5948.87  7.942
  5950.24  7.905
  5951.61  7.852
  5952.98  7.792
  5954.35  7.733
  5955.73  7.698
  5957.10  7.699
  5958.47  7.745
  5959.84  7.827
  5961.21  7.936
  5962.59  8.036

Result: 5.6 Angstrom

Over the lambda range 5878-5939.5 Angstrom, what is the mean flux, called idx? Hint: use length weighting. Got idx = 7.13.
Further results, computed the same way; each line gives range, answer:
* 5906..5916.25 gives 7.49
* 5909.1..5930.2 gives 7.79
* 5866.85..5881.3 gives 7.35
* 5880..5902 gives 6.13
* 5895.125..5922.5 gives 7.08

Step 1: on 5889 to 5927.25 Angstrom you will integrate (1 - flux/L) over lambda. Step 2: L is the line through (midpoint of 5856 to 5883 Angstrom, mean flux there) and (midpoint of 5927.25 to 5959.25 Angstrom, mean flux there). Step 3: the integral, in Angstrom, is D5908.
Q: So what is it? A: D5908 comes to 3.9 Angstrom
